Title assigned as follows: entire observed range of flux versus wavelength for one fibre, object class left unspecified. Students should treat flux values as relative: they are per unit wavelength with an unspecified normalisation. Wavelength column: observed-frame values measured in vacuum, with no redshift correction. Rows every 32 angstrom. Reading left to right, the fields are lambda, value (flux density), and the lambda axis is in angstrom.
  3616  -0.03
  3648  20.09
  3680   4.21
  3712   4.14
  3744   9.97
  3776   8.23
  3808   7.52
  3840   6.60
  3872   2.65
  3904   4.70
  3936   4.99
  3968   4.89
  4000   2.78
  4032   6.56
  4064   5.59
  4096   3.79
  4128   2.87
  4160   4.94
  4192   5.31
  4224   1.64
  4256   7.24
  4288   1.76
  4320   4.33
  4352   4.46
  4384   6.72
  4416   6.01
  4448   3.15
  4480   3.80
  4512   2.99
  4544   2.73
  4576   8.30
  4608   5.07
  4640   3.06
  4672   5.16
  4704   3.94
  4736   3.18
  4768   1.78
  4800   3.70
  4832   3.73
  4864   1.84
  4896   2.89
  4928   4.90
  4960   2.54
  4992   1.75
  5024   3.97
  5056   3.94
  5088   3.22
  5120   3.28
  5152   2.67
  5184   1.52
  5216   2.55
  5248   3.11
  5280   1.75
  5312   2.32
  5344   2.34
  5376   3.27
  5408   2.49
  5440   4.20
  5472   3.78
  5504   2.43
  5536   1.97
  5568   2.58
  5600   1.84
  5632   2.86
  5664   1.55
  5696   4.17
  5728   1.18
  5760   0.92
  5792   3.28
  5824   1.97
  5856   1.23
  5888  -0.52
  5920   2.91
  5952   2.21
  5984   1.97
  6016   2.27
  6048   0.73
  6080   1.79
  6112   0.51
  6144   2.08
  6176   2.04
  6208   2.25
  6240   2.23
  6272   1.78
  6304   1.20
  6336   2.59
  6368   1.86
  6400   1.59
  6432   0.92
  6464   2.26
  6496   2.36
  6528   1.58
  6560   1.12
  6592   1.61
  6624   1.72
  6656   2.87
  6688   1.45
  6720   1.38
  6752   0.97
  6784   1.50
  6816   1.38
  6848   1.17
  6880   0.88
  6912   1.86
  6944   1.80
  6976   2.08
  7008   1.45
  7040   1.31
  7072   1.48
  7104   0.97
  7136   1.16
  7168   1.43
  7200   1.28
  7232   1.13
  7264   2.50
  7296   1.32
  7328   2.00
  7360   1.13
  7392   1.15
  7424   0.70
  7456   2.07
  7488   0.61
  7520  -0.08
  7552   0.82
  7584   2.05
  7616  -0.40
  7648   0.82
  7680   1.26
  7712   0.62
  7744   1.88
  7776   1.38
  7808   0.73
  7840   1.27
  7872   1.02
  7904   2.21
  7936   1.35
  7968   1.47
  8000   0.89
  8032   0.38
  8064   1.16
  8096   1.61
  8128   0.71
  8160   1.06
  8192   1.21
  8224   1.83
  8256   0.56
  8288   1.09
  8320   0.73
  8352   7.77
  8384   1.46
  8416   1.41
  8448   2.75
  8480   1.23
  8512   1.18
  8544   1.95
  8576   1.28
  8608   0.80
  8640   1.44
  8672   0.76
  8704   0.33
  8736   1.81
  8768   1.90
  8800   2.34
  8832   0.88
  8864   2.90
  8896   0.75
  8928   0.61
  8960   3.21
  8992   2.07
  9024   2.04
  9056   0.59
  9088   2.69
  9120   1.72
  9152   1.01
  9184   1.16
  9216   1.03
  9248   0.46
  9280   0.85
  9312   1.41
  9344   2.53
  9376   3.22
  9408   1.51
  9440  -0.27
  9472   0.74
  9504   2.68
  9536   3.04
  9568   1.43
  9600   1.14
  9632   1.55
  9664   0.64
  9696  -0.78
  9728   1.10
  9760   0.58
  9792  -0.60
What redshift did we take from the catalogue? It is 1.242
